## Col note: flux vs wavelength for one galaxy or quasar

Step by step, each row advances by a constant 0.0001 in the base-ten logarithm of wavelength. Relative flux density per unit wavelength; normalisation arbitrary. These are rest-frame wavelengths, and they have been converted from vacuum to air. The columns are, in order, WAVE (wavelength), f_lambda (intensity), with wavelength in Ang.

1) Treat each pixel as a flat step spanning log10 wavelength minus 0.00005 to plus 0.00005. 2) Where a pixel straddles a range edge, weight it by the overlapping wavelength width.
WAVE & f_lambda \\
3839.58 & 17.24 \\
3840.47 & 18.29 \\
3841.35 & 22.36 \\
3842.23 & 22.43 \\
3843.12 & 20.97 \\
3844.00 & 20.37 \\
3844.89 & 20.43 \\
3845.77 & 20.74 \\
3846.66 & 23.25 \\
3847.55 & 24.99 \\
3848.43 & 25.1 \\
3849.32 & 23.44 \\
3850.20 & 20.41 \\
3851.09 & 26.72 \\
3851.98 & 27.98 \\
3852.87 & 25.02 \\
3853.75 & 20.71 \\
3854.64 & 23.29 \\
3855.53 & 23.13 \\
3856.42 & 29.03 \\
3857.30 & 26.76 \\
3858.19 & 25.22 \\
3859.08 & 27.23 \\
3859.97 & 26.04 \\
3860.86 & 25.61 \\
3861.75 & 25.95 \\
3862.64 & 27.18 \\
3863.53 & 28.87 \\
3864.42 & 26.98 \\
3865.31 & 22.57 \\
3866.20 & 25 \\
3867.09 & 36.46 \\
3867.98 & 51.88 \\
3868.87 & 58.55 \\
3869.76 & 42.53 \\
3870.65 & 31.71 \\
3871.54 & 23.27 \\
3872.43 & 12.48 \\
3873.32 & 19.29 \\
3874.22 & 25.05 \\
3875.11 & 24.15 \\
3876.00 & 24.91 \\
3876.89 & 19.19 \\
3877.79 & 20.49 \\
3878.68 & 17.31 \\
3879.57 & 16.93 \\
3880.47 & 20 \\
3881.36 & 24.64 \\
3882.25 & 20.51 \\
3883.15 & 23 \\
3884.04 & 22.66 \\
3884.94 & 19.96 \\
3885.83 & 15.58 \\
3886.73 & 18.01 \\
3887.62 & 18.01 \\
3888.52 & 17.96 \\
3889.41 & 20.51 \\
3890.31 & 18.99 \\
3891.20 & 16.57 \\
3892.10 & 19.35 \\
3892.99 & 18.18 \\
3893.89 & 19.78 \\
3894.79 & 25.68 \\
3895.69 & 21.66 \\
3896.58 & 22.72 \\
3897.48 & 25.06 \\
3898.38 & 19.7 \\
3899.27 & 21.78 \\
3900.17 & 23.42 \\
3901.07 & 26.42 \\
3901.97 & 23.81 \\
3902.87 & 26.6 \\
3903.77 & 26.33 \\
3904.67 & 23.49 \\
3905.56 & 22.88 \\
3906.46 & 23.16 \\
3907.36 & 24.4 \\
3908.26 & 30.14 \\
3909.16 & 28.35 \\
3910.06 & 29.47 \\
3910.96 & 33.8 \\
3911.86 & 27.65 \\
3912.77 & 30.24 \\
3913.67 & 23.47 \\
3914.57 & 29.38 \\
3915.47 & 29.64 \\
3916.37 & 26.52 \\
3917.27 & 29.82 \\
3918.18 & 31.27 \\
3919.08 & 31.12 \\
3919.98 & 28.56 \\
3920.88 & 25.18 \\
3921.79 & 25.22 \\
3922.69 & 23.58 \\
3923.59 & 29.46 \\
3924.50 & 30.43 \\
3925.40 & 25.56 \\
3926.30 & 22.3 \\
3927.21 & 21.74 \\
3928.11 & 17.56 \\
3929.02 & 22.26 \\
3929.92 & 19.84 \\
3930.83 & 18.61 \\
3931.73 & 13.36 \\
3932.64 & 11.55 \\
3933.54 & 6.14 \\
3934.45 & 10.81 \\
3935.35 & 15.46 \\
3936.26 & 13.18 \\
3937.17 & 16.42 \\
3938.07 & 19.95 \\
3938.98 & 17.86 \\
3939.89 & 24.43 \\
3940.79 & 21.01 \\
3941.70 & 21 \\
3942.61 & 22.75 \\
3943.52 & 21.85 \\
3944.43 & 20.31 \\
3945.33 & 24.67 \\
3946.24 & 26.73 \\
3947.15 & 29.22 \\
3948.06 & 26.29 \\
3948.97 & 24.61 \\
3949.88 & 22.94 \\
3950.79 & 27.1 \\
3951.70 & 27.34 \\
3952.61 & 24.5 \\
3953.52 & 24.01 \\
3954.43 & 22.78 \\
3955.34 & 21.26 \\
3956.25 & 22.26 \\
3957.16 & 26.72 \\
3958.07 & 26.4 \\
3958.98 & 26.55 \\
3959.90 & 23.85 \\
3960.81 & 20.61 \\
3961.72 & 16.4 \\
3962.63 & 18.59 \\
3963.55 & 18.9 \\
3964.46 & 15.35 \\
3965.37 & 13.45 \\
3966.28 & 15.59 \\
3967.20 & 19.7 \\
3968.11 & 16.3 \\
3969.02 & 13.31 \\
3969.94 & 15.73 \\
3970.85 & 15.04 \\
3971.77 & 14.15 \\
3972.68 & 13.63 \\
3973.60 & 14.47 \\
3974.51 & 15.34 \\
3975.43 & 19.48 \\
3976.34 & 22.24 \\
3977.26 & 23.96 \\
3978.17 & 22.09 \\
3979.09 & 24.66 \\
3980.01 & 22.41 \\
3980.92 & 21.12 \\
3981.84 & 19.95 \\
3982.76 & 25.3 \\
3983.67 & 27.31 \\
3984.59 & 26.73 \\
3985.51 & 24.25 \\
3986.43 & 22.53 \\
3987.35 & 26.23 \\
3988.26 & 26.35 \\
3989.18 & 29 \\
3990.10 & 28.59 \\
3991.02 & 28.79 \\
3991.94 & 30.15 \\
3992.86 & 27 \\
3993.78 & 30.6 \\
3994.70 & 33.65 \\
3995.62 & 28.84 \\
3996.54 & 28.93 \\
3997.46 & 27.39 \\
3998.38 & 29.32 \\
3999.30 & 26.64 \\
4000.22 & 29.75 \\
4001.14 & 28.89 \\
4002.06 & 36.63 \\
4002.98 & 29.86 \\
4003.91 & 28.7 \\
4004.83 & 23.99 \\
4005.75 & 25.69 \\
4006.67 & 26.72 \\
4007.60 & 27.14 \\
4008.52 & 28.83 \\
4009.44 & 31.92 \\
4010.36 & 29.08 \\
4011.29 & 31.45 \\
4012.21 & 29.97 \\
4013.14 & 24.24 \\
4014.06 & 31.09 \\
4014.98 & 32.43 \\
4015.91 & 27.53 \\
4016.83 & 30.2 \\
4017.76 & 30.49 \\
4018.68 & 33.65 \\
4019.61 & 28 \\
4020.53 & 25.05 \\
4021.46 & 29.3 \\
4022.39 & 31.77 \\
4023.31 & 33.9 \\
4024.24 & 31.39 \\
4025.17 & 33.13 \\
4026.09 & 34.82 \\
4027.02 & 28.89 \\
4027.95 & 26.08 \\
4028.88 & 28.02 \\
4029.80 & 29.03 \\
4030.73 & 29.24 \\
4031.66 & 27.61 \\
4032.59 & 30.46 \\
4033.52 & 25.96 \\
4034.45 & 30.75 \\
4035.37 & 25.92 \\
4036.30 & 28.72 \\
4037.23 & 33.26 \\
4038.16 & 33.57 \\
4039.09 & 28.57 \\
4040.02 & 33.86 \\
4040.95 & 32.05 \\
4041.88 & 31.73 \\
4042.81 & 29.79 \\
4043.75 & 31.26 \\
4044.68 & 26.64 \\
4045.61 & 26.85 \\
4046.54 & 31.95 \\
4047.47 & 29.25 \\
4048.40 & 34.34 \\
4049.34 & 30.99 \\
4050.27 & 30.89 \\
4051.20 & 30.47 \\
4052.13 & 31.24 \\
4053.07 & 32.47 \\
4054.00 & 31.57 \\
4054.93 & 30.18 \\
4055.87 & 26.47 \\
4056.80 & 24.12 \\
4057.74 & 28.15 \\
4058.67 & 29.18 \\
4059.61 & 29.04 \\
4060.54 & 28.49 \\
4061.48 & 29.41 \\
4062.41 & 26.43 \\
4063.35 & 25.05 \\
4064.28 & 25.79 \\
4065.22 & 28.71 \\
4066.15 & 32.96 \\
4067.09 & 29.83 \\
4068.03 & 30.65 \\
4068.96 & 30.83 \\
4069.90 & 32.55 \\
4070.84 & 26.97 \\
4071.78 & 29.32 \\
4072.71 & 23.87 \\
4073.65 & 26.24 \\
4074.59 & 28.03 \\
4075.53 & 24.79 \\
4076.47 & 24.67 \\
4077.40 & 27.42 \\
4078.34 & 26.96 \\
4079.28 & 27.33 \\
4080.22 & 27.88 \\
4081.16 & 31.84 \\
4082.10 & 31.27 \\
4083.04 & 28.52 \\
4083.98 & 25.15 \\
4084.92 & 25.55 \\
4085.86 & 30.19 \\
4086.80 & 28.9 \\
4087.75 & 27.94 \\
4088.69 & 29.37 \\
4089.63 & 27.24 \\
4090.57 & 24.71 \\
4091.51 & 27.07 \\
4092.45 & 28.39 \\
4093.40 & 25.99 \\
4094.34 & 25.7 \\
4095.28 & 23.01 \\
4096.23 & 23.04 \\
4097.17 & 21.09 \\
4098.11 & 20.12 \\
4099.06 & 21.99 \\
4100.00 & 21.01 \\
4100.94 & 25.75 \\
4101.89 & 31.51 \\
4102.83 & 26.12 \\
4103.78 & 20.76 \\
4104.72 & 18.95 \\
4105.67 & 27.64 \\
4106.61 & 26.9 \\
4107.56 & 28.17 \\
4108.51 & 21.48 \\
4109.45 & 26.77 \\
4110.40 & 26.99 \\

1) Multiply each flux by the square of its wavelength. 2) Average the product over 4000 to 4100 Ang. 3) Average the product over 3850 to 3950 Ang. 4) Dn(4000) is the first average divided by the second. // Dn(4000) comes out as 1.29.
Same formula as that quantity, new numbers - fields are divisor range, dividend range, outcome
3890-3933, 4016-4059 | 1.31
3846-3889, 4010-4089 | 1.28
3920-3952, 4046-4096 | 1.42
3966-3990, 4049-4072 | 1.46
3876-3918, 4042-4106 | 1.30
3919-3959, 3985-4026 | 1.36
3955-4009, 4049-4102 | 1.22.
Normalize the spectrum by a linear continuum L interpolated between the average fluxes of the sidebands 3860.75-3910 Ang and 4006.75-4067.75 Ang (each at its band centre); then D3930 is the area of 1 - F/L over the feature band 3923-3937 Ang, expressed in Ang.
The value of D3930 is 3.9 Ang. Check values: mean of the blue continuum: 24.3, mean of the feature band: 18.6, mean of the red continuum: 29.7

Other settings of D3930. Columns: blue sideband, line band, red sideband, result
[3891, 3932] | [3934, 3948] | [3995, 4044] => 3.0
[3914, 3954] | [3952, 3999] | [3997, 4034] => 6.4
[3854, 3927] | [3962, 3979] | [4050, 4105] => 5.8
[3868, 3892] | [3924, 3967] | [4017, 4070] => 8.3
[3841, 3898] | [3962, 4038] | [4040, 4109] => 1.1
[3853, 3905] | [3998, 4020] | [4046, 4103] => -2.2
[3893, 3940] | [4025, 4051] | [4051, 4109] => -3.9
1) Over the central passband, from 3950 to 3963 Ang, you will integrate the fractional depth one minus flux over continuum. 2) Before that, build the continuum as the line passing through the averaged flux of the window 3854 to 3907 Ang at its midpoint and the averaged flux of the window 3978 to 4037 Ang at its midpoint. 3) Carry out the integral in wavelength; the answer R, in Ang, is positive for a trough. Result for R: 1.59 Ang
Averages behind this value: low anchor 24.3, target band 23.5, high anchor 28.4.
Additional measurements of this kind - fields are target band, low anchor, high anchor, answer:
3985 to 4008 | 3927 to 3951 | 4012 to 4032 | -1.3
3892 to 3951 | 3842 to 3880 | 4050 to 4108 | 6.4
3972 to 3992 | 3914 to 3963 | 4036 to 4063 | 1.9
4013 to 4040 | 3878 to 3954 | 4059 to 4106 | -4.7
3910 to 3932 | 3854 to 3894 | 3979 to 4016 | -0.1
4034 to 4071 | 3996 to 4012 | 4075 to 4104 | -3.3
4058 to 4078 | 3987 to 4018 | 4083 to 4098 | -0.9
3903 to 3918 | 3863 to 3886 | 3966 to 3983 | -2.7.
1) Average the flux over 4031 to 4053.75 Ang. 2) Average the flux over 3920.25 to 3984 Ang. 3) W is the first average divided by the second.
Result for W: 1.5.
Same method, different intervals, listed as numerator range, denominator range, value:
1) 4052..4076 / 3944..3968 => 1.27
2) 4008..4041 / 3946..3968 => 1.34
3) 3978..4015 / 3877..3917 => 1.20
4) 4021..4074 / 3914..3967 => 1.33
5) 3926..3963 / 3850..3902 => 0.87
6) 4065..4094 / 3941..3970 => 1.29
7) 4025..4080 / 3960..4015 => 1.20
